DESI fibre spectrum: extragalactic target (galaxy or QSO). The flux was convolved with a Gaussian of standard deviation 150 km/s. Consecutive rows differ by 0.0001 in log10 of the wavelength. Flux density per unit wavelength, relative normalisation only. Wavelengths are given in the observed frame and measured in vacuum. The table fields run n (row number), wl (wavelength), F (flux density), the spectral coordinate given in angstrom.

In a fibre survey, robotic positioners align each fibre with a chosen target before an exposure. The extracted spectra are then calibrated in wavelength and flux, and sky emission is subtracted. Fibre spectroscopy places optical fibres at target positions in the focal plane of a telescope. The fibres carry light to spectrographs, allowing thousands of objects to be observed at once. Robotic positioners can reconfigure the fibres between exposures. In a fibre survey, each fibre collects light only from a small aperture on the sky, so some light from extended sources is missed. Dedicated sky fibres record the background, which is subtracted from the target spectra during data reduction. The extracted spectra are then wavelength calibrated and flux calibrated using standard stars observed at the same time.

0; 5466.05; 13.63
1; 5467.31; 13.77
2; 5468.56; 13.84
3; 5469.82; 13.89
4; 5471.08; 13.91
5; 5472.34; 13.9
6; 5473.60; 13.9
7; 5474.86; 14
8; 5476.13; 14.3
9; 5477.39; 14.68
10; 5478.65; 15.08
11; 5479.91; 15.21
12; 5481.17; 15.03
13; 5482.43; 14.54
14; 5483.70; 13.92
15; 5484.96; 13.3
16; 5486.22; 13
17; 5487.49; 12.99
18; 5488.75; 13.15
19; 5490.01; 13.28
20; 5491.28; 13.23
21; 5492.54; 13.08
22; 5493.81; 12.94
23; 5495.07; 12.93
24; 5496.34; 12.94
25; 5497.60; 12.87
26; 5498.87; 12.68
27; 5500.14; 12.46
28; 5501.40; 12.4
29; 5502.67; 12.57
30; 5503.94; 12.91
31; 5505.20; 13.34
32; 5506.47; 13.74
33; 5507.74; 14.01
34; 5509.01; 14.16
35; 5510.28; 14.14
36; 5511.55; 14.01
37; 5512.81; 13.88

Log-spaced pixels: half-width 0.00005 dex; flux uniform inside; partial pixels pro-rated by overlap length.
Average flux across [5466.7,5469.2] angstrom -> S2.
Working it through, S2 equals 13.9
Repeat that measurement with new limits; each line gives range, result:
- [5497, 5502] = 12.6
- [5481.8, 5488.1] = 13.5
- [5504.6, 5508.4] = 13.7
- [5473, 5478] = 14.2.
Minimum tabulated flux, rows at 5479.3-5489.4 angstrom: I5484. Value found 12.99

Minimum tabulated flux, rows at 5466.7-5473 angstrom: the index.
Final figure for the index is 13.77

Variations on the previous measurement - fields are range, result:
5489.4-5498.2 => 12.87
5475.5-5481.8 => 14.3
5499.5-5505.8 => 12.4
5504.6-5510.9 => 13.34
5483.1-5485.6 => 13.3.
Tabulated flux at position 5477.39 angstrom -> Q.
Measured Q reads 14.68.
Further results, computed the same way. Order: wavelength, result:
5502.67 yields 12.57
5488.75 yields 13.15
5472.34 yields 13.9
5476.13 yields 14.3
